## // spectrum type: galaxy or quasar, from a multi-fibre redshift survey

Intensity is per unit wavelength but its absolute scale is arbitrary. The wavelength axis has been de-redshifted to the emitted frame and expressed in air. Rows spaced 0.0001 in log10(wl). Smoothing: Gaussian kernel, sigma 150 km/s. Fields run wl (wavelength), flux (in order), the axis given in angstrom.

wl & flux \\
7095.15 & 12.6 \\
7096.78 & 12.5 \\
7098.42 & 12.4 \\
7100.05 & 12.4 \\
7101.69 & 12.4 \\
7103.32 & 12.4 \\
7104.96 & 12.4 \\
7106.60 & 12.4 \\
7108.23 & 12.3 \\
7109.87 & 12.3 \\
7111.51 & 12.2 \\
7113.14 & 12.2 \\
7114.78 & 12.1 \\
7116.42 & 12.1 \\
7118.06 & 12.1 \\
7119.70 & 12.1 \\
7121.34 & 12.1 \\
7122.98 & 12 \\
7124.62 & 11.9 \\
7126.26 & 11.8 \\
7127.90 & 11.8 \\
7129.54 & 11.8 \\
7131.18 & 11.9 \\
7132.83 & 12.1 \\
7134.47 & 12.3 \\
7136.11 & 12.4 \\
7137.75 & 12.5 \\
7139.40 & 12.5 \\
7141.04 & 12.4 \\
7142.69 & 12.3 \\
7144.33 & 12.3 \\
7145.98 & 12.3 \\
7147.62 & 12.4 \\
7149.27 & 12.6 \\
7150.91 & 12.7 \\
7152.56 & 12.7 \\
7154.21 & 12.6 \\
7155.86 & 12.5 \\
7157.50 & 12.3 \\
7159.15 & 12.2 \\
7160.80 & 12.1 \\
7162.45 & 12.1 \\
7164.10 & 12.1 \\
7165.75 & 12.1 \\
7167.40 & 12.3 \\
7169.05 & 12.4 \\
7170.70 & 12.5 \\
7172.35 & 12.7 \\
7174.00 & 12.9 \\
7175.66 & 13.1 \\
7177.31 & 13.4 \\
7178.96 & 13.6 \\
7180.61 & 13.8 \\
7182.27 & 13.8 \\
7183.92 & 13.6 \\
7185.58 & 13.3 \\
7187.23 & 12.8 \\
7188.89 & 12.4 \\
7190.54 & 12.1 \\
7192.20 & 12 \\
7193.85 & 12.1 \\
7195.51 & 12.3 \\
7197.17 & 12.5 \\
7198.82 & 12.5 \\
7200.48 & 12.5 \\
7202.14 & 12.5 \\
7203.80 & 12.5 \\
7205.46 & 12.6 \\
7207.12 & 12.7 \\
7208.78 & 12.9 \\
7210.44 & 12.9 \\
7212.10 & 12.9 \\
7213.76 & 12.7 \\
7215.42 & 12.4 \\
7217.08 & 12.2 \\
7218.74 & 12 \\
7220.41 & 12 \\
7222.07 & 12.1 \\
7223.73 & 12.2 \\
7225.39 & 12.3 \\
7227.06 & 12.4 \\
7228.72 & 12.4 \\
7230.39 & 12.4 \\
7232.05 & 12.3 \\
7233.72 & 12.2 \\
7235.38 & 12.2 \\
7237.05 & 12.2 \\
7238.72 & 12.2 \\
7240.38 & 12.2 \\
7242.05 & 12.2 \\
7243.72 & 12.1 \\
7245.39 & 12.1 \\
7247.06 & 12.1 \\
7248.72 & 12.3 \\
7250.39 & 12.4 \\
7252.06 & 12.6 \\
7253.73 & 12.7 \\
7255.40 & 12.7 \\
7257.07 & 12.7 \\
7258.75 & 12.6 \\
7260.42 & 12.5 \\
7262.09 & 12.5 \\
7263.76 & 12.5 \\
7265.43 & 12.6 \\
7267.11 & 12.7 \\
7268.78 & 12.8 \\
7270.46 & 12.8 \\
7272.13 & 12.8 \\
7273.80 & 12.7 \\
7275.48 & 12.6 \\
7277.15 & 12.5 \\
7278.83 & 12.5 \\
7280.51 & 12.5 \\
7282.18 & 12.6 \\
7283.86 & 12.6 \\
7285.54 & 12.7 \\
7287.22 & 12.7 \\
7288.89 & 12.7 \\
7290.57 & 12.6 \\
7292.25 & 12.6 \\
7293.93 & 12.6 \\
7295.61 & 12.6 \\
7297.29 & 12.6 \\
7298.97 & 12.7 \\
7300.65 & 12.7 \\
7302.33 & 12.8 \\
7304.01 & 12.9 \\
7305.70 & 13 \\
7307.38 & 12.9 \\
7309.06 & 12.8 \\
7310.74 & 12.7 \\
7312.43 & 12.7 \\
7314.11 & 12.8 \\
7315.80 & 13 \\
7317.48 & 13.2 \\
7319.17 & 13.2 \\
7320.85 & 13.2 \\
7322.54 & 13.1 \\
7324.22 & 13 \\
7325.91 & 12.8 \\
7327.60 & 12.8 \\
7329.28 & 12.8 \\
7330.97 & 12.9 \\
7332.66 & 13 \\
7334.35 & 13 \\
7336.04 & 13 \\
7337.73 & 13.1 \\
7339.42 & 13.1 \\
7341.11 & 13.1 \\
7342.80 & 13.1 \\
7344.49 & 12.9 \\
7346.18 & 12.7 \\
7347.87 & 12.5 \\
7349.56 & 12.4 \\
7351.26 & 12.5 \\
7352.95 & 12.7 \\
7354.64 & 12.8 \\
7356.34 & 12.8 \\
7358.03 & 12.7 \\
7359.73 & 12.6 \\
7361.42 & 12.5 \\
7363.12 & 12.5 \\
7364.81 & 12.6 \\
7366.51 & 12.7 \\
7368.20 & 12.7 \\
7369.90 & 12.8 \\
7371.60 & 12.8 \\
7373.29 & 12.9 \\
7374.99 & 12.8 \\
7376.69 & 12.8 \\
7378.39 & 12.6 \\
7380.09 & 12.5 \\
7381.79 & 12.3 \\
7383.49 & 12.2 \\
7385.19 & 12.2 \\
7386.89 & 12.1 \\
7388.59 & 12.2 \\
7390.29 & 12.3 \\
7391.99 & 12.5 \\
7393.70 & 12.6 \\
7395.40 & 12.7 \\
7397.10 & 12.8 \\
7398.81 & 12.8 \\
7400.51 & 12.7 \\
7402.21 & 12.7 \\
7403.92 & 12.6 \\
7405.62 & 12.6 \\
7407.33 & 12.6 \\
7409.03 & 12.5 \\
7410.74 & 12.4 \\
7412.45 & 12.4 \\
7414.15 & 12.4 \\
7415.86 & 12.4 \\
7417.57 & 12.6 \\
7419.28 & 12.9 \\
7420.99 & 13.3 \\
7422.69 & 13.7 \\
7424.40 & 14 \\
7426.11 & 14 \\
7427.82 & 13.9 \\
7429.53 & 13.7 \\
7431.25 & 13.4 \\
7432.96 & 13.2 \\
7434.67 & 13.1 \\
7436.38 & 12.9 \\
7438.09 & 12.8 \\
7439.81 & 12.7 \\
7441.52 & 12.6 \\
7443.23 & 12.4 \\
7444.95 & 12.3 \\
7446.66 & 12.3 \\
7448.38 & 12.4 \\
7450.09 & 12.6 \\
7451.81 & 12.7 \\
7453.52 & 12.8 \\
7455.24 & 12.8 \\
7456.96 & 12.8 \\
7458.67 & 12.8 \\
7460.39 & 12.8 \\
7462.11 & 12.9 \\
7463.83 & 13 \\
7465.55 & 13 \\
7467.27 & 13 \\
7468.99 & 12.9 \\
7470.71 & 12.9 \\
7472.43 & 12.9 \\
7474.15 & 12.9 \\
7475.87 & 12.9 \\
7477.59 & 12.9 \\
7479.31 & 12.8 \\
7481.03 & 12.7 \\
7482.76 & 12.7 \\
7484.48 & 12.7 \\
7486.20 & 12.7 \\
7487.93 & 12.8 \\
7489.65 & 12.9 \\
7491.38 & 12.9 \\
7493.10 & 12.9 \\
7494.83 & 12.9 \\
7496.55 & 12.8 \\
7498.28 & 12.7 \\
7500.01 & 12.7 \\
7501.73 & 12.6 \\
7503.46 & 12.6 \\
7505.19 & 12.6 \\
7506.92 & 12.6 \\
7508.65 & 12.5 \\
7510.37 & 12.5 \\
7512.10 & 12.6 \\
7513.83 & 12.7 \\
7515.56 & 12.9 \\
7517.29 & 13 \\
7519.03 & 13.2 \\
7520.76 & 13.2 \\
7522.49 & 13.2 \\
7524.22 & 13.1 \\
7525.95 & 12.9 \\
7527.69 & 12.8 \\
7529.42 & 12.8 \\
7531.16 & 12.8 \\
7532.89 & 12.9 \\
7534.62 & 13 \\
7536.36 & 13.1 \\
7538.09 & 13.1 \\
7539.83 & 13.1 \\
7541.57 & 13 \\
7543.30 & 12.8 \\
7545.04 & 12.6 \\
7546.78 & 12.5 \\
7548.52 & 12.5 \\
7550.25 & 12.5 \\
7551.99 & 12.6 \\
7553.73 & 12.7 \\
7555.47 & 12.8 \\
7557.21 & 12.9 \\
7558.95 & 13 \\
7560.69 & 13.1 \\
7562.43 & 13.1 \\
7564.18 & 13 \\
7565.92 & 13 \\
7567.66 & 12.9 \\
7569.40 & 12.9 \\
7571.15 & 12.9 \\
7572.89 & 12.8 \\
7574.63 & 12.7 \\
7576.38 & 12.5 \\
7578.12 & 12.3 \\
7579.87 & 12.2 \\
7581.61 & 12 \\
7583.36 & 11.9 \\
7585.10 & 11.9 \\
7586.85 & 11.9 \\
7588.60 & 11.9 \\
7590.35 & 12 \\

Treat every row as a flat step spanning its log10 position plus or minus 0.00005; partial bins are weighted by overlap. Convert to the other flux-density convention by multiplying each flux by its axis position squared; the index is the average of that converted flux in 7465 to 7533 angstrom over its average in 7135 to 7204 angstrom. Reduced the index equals 1.11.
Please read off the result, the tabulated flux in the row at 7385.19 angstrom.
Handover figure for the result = 12.2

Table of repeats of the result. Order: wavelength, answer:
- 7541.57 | 13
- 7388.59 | 12.2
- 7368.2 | 12.7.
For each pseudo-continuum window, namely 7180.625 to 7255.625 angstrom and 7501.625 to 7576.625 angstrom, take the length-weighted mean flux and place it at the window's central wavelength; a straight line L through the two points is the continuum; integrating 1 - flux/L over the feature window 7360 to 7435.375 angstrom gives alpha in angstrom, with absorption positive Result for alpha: -0.58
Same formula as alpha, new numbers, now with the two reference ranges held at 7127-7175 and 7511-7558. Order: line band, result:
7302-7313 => -0.25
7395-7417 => 0.18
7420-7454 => -0.84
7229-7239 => 0.15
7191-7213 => -0.21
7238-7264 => 0.16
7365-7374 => -0.09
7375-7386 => 0.16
